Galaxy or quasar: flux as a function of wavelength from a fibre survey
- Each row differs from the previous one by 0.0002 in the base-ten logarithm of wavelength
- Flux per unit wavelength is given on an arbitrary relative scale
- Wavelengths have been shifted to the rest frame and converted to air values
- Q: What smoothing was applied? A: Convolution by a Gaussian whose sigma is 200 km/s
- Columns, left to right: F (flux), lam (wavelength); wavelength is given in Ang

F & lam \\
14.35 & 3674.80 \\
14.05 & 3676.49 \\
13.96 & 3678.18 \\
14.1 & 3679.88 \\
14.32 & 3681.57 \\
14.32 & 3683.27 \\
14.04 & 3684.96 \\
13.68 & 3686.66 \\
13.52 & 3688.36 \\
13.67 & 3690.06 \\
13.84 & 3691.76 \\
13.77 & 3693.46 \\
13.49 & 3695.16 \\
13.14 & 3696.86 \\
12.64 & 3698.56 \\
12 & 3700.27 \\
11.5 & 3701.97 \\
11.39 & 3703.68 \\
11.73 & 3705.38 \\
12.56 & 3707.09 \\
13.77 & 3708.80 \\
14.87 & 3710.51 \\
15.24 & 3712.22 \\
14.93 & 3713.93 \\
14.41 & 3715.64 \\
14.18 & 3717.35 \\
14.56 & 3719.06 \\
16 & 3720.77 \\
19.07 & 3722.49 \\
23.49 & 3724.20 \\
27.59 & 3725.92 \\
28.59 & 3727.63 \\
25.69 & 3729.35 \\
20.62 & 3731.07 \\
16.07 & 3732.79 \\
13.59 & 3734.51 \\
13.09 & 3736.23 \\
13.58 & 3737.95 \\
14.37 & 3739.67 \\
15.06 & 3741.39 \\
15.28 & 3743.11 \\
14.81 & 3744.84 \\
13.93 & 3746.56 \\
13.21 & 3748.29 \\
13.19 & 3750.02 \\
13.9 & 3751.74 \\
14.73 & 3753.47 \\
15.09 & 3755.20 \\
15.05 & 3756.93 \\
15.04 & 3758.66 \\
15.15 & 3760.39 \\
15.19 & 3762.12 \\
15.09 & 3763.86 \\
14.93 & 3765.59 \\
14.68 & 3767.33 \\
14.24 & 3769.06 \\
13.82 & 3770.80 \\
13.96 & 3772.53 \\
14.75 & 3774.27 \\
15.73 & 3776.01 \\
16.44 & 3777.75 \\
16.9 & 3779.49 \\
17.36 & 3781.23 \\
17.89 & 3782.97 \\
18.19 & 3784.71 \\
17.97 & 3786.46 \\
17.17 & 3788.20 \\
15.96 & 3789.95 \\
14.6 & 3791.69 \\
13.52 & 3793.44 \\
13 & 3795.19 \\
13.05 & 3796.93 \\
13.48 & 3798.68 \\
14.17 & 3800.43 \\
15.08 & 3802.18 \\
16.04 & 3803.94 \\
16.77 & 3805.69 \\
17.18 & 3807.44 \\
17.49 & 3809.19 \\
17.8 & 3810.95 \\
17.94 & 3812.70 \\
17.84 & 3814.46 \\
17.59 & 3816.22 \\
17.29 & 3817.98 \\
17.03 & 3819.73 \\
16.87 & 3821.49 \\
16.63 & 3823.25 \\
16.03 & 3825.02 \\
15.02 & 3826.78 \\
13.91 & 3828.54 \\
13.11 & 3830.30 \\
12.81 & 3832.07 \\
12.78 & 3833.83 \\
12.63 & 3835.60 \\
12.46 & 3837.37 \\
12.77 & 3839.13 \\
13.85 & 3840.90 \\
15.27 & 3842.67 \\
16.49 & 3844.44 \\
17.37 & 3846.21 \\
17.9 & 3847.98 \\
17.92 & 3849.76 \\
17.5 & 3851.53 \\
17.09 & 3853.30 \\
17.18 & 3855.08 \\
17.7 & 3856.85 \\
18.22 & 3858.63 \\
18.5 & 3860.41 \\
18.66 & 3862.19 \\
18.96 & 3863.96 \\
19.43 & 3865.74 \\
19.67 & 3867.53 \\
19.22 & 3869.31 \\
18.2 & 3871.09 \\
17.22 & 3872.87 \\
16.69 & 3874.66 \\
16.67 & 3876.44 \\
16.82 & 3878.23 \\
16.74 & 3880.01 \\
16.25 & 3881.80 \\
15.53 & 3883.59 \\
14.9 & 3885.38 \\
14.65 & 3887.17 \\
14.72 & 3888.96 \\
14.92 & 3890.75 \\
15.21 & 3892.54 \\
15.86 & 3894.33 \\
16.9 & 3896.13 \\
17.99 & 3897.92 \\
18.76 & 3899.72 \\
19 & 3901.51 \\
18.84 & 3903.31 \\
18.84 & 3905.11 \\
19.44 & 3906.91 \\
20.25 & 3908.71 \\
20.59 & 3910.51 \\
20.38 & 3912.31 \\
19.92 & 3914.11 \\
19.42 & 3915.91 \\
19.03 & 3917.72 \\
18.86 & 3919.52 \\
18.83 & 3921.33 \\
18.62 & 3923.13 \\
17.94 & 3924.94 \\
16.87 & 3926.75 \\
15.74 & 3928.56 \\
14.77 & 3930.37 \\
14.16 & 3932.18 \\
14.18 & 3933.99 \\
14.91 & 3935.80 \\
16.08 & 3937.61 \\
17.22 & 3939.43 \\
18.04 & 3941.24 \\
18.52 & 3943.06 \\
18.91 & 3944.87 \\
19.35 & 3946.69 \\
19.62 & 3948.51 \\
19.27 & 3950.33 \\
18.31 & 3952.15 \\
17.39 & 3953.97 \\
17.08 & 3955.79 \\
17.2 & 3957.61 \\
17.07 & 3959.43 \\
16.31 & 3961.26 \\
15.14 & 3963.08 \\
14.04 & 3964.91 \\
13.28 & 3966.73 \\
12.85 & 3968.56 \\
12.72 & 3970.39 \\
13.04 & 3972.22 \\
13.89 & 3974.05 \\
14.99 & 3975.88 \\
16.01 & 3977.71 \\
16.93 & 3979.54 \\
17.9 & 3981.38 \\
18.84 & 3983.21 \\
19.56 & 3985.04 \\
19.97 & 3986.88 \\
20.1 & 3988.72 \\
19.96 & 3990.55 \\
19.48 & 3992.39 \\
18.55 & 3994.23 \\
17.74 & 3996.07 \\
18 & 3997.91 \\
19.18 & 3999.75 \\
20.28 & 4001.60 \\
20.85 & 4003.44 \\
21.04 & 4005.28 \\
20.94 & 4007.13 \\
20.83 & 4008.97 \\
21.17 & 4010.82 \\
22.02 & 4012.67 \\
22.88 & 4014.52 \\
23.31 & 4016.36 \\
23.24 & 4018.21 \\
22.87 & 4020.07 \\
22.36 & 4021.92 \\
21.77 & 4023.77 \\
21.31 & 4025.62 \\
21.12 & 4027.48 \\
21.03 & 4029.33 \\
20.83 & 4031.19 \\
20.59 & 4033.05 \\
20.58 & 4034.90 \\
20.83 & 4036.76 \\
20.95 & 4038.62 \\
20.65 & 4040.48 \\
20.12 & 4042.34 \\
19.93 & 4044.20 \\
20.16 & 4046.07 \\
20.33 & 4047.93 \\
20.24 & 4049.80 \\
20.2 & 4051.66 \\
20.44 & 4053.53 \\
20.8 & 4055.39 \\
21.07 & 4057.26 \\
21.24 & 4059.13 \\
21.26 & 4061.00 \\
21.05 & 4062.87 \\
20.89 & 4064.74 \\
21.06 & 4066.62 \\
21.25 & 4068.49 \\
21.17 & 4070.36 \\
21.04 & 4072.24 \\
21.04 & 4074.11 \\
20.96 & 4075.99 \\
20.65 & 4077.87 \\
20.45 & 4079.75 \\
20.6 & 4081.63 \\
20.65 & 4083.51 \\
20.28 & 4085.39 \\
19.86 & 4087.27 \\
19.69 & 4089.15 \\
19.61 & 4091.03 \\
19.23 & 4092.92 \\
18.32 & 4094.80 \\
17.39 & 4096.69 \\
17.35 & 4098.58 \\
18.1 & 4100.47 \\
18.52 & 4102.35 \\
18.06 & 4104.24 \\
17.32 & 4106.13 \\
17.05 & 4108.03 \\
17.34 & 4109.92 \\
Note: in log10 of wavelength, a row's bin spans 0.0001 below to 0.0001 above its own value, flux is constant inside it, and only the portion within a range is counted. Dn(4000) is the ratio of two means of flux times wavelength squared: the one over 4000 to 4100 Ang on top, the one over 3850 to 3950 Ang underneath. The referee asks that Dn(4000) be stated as 1.27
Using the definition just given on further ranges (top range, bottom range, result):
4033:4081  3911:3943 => 1.27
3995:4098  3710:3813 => 1.49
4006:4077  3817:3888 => 1.42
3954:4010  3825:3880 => 1.14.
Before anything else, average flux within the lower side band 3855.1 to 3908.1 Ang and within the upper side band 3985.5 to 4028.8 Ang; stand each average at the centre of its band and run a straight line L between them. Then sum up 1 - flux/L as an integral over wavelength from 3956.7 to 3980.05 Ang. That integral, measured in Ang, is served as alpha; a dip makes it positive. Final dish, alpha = 5.8 Ang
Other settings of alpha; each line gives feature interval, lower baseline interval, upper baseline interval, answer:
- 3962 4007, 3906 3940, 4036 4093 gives 3.98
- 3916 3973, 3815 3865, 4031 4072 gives 5.20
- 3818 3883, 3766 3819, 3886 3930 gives 1.93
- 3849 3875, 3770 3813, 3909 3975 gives -2.89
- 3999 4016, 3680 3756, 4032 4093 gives -1.18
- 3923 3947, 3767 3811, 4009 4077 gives 2.71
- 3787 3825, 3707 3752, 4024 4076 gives 3.39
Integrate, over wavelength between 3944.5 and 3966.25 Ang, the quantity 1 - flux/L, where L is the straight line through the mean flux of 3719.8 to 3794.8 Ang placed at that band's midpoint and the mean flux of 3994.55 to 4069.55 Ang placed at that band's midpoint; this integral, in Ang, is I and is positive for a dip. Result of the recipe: 2.5 Ang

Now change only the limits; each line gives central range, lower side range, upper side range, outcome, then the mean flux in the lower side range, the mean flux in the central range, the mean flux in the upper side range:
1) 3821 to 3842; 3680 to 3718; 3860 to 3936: 2.8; 13.5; 14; 17.5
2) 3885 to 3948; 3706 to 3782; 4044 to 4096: 2.8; 16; 17.5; 20.5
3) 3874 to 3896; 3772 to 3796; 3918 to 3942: 0.9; 16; 15.8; 16.7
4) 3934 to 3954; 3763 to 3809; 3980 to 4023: 1.4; 15.5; 17.8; 20.5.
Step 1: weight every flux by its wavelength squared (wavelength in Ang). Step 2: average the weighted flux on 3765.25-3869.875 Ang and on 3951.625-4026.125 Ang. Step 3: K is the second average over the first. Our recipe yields 1.3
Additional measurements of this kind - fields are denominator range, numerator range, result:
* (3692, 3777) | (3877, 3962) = 1.25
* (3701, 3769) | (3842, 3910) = 1.19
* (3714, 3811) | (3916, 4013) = 1.22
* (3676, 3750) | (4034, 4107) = 1.58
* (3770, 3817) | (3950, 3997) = 1.15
